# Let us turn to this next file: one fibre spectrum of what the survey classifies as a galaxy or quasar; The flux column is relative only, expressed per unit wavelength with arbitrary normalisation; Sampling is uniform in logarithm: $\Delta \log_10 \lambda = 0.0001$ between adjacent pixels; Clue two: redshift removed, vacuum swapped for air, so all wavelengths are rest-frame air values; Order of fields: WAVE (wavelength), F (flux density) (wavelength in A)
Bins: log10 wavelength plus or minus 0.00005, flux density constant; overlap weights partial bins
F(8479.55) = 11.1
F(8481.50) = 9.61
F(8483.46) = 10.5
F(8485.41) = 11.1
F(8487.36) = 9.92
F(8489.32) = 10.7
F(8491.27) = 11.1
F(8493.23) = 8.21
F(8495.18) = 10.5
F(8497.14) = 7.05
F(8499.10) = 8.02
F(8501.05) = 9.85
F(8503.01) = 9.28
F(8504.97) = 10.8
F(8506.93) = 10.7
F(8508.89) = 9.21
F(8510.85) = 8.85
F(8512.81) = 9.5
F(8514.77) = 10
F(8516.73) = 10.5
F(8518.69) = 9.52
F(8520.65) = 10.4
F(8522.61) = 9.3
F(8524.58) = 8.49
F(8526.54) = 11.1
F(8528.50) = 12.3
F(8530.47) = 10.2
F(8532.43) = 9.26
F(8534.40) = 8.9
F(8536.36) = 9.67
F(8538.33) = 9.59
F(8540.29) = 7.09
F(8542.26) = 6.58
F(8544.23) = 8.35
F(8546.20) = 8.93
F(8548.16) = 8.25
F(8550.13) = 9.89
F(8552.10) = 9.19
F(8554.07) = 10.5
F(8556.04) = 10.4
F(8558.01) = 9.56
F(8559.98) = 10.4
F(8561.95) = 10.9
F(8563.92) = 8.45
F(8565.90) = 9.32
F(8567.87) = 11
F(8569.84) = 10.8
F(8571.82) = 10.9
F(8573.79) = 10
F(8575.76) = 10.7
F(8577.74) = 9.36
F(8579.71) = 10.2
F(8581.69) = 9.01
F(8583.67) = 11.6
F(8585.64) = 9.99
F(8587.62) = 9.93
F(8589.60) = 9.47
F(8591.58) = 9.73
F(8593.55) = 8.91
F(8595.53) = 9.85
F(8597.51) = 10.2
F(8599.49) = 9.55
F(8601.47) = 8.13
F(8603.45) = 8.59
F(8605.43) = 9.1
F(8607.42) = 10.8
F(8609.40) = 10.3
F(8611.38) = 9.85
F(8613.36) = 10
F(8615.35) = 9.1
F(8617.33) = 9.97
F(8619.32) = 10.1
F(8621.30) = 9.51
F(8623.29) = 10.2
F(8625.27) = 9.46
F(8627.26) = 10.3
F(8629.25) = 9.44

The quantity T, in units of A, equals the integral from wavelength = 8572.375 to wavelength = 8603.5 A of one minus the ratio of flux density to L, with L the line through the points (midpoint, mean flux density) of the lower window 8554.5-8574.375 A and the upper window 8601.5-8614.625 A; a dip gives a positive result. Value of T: 0.4 A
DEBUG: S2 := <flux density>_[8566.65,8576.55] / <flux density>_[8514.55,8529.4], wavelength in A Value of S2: 1.04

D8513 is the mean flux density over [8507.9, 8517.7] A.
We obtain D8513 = 9.61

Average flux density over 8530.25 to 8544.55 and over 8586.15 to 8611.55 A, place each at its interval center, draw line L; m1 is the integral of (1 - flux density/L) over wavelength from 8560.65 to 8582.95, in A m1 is -2.25 A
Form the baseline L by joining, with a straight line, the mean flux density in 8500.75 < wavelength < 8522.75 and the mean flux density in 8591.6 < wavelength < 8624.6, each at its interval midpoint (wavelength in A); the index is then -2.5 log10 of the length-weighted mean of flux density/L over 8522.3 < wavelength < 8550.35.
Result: 0.07 mag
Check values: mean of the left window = 9.84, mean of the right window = 9.64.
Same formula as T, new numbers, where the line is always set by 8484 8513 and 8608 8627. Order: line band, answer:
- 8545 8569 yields 0.11 A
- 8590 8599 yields 0.17 A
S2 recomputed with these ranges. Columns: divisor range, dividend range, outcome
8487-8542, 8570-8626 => 1.02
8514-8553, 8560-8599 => 1.07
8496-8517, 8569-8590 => 1.08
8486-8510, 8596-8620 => 1.00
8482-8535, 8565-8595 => 1.02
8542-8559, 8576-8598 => 1.07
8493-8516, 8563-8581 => 1.07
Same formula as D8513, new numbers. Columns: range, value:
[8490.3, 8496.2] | 9.91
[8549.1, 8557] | 9.98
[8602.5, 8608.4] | 9.49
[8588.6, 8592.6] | 9.6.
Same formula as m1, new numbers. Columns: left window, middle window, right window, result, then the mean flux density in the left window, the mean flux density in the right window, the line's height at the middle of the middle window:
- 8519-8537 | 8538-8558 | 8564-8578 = 2.4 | 9.95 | 10.2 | 10.1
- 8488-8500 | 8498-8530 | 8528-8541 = -1.5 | 9.28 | 9.52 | 9.4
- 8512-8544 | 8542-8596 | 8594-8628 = -1.0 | 9.5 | 9.69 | 9.59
